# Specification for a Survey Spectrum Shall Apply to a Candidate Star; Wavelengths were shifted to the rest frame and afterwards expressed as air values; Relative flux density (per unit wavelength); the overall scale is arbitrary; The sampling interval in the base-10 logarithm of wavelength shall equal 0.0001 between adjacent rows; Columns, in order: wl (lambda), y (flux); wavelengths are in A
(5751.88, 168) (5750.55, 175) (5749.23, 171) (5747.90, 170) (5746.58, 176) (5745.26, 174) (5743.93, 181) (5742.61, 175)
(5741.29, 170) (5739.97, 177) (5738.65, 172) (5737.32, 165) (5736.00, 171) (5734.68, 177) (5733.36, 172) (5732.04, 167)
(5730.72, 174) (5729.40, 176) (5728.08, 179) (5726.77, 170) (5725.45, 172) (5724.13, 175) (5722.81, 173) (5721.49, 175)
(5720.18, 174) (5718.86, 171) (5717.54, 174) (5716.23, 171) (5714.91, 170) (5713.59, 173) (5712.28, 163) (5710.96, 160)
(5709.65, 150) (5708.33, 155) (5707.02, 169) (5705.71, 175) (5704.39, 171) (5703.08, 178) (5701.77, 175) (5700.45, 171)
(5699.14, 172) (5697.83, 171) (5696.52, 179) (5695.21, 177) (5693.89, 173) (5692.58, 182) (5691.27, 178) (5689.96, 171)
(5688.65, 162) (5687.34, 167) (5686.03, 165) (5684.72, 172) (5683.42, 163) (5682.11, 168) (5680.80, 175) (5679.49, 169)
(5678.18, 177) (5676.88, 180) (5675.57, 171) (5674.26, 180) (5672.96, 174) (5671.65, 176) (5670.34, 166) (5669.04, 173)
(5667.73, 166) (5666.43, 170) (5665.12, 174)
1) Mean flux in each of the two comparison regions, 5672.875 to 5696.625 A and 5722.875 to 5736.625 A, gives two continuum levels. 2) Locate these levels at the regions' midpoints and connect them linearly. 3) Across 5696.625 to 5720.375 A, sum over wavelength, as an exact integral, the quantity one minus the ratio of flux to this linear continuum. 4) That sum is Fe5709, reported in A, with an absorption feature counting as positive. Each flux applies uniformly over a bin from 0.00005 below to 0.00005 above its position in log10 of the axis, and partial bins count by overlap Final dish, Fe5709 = 0.5 A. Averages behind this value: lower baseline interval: 173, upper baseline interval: 173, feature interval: 169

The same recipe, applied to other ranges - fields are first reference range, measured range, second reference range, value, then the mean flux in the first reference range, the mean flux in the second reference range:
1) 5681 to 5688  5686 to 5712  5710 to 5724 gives -0.2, 168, 170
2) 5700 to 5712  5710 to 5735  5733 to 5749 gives -0.2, 167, 173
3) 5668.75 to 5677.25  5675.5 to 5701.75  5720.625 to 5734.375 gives 0.3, 174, 173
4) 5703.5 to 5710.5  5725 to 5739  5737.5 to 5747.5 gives -0.1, 164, 174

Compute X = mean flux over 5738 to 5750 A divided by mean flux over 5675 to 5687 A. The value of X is 1.0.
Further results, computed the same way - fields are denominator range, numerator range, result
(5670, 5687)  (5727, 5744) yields 1.01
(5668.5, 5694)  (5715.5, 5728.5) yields 1.01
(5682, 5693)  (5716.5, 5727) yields 1.02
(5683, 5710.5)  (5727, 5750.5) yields 1.02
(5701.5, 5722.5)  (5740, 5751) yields 1.03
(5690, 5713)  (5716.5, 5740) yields 1.01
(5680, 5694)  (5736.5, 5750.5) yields 1.02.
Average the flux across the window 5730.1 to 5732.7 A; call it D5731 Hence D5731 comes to 170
